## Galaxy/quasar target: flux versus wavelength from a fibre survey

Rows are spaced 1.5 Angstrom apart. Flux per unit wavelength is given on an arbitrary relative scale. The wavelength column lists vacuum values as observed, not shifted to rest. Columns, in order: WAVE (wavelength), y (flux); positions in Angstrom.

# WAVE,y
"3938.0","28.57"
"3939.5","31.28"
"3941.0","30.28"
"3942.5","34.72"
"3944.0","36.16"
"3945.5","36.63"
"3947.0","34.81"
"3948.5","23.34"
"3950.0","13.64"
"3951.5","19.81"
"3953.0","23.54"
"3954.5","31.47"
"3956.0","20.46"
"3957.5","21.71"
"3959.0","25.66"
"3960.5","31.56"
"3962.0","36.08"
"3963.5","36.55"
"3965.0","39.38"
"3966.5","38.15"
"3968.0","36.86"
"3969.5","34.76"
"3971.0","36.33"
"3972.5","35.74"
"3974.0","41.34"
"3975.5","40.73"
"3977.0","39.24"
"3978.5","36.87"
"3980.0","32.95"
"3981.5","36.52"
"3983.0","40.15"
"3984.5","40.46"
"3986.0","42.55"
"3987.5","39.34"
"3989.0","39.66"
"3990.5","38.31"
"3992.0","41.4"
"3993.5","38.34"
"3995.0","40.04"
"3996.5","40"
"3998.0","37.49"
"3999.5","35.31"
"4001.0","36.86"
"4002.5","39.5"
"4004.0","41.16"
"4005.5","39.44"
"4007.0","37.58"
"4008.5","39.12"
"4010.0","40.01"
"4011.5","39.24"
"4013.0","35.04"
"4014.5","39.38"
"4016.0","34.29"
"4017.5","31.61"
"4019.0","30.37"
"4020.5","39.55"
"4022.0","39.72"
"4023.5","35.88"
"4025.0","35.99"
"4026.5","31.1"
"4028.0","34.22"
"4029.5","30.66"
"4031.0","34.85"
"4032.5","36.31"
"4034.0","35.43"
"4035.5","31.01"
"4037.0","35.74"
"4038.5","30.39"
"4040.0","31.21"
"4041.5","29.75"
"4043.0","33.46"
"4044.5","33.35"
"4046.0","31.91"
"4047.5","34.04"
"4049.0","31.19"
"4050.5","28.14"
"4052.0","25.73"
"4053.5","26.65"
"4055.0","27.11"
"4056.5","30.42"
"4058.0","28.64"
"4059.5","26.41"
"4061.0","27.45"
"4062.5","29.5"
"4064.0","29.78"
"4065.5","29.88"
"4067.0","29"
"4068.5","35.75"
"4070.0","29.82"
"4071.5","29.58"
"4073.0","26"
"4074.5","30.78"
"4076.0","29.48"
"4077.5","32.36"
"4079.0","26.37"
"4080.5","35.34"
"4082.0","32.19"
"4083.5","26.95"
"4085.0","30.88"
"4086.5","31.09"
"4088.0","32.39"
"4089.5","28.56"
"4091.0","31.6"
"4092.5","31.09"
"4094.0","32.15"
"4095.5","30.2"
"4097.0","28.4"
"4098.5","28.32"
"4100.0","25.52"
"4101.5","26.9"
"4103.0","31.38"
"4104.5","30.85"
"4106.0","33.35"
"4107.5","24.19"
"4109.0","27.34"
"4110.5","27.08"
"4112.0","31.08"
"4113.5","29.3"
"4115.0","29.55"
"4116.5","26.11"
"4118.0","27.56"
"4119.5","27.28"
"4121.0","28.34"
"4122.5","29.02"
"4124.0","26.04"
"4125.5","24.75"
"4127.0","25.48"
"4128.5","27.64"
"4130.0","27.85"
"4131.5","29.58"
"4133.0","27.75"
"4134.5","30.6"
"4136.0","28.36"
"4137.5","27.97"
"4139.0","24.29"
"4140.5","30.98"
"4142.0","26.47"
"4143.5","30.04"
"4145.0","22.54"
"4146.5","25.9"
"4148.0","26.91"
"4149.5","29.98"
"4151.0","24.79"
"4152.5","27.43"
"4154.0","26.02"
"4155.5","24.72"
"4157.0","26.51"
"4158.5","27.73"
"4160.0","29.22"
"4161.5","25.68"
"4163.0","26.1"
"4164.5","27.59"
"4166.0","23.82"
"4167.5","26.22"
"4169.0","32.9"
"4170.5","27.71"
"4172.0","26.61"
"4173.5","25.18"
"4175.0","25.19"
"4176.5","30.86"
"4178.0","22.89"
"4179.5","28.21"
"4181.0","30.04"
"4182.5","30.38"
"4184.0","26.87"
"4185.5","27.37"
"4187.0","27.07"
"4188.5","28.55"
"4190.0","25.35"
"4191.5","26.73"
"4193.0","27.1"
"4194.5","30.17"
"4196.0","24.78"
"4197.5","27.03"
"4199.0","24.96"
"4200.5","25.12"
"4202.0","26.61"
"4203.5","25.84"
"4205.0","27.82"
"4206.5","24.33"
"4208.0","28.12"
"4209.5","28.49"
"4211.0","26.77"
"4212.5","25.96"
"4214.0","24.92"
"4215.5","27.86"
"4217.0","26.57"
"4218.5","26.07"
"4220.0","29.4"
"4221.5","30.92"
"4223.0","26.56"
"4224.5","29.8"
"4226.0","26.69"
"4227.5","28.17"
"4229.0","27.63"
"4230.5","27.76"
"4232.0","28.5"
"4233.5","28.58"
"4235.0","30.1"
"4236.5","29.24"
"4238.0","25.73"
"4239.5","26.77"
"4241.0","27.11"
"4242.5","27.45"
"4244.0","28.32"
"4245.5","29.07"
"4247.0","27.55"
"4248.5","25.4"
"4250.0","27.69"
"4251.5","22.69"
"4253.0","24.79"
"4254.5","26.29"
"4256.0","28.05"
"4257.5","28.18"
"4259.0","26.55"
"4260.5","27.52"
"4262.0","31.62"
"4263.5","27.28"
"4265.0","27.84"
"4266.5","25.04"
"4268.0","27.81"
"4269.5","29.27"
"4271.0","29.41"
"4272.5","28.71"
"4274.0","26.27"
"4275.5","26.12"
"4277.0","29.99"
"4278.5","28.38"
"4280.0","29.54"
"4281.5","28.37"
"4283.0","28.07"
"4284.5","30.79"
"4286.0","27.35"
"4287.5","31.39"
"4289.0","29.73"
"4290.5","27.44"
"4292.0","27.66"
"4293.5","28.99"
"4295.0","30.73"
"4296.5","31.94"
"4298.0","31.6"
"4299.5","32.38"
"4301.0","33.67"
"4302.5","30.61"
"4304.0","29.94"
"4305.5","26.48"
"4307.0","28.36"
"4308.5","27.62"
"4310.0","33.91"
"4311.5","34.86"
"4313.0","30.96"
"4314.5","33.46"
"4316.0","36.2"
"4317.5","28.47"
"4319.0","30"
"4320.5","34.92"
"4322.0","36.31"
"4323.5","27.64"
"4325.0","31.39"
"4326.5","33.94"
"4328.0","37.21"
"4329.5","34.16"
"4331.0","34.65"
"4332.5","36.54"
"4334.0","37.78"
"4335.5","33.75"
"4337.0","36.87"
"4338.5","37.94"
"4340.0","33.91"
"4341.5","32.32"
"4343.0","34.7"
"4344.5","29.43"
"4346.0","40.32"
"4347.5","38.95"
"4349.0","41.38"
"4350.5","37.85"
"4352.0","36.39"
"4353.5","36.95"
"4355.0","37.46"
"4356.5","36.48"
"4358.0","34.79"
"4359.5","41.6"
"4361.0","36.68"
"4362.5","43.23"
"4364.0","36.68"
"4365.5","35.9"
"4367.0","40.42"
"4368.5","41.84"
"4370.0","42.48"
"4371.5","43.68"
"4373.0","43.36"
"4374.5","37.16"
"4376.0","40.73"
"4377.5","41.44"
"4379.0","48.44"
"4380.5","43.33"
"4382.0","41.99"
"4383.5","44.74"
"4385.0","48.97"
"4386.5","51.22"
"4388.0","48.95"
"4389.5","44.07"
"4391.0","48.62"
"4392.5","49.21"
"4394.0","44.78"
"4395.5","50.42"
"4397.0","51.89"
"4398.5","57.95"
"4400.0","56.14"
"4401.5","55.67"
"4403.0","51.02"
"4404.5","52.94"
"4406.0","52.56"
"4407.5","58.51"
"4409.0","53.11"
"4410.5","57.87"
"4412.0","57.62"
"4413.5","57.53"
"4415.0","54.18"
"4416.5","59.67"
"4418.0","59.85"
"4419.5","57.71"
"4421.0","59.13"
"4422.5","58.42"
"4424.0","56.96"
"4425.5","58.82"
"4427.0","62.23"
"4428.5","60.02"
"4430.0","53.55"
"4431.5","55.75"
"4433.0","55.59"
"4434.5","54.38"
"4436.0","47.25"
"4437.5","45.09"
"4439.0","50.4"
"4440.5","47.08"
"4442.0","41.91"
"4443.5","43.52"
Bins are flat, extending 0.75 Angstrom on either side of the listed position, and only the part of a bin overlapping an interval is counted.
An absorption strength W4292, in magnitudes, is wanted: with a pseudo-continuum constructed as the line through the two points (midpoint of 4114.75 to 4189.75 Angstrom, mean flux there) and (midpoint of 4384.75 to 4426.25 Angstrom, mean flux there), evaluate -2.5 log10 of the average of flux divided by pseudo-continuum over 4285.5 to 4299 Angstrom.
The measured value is 0.378 mag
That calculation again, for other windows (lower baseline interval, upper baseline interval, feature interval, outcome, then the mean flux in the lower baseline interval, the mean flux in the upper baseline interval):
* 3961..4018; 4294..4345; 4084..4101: 0.21 mag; 38.1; 32.8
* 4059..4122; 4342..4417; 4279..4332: 0.31 mag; 29.5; 45.3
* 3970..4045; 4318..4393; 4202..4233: 0.36 mag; 36.7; 38.9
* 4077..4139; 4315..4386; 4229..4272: 0.23 mag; 28.9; 37.7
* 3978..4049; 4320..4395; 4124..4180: 0.35 mag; 36.3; 39.3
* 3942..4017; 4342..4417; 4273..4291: 0.44 mag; 35.4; 45.3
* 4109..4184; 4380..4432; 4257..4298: 0.38 mag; 27.4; 53.6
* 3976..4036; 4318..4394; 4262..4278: 0.35 mag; 37.2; 39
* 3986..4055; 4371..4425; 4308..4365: 0.35 mag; 35.3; 51.2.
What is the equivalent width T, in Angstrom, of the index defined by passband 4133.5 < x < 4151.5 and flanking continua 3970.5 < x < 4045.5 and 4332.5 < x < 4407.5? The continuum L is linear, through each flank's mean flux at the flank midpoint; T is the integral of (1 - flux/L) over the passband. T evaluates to 5.30 Angstrom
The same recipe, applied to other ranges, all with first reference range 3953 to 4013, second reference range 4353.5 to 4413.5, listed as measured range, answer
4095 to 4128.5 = 9.9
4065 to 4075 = 2.2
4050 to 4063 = 3.6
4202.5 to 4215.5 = 4.8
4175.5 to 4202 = 9.2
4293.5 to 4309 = 4.9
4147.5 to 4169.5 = 7.5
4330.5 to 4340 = 1.9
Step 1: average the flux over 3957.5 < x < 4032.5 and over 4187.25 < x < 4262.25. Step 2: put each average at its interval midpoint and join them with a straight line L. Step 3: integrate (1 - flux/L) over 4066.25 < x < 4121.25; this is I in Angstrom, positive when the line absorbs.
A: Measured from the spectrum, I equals 5.3 Angstrom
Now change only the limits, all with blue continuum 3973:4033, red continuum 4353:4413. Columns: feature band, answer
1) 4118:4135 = 5.36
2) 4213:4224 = 3.87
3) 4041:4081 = 9.24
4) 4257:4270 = 4.66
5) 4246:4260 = 5.43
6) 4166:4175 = 3.08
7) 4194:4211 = 6.24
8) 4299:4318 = 5.61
